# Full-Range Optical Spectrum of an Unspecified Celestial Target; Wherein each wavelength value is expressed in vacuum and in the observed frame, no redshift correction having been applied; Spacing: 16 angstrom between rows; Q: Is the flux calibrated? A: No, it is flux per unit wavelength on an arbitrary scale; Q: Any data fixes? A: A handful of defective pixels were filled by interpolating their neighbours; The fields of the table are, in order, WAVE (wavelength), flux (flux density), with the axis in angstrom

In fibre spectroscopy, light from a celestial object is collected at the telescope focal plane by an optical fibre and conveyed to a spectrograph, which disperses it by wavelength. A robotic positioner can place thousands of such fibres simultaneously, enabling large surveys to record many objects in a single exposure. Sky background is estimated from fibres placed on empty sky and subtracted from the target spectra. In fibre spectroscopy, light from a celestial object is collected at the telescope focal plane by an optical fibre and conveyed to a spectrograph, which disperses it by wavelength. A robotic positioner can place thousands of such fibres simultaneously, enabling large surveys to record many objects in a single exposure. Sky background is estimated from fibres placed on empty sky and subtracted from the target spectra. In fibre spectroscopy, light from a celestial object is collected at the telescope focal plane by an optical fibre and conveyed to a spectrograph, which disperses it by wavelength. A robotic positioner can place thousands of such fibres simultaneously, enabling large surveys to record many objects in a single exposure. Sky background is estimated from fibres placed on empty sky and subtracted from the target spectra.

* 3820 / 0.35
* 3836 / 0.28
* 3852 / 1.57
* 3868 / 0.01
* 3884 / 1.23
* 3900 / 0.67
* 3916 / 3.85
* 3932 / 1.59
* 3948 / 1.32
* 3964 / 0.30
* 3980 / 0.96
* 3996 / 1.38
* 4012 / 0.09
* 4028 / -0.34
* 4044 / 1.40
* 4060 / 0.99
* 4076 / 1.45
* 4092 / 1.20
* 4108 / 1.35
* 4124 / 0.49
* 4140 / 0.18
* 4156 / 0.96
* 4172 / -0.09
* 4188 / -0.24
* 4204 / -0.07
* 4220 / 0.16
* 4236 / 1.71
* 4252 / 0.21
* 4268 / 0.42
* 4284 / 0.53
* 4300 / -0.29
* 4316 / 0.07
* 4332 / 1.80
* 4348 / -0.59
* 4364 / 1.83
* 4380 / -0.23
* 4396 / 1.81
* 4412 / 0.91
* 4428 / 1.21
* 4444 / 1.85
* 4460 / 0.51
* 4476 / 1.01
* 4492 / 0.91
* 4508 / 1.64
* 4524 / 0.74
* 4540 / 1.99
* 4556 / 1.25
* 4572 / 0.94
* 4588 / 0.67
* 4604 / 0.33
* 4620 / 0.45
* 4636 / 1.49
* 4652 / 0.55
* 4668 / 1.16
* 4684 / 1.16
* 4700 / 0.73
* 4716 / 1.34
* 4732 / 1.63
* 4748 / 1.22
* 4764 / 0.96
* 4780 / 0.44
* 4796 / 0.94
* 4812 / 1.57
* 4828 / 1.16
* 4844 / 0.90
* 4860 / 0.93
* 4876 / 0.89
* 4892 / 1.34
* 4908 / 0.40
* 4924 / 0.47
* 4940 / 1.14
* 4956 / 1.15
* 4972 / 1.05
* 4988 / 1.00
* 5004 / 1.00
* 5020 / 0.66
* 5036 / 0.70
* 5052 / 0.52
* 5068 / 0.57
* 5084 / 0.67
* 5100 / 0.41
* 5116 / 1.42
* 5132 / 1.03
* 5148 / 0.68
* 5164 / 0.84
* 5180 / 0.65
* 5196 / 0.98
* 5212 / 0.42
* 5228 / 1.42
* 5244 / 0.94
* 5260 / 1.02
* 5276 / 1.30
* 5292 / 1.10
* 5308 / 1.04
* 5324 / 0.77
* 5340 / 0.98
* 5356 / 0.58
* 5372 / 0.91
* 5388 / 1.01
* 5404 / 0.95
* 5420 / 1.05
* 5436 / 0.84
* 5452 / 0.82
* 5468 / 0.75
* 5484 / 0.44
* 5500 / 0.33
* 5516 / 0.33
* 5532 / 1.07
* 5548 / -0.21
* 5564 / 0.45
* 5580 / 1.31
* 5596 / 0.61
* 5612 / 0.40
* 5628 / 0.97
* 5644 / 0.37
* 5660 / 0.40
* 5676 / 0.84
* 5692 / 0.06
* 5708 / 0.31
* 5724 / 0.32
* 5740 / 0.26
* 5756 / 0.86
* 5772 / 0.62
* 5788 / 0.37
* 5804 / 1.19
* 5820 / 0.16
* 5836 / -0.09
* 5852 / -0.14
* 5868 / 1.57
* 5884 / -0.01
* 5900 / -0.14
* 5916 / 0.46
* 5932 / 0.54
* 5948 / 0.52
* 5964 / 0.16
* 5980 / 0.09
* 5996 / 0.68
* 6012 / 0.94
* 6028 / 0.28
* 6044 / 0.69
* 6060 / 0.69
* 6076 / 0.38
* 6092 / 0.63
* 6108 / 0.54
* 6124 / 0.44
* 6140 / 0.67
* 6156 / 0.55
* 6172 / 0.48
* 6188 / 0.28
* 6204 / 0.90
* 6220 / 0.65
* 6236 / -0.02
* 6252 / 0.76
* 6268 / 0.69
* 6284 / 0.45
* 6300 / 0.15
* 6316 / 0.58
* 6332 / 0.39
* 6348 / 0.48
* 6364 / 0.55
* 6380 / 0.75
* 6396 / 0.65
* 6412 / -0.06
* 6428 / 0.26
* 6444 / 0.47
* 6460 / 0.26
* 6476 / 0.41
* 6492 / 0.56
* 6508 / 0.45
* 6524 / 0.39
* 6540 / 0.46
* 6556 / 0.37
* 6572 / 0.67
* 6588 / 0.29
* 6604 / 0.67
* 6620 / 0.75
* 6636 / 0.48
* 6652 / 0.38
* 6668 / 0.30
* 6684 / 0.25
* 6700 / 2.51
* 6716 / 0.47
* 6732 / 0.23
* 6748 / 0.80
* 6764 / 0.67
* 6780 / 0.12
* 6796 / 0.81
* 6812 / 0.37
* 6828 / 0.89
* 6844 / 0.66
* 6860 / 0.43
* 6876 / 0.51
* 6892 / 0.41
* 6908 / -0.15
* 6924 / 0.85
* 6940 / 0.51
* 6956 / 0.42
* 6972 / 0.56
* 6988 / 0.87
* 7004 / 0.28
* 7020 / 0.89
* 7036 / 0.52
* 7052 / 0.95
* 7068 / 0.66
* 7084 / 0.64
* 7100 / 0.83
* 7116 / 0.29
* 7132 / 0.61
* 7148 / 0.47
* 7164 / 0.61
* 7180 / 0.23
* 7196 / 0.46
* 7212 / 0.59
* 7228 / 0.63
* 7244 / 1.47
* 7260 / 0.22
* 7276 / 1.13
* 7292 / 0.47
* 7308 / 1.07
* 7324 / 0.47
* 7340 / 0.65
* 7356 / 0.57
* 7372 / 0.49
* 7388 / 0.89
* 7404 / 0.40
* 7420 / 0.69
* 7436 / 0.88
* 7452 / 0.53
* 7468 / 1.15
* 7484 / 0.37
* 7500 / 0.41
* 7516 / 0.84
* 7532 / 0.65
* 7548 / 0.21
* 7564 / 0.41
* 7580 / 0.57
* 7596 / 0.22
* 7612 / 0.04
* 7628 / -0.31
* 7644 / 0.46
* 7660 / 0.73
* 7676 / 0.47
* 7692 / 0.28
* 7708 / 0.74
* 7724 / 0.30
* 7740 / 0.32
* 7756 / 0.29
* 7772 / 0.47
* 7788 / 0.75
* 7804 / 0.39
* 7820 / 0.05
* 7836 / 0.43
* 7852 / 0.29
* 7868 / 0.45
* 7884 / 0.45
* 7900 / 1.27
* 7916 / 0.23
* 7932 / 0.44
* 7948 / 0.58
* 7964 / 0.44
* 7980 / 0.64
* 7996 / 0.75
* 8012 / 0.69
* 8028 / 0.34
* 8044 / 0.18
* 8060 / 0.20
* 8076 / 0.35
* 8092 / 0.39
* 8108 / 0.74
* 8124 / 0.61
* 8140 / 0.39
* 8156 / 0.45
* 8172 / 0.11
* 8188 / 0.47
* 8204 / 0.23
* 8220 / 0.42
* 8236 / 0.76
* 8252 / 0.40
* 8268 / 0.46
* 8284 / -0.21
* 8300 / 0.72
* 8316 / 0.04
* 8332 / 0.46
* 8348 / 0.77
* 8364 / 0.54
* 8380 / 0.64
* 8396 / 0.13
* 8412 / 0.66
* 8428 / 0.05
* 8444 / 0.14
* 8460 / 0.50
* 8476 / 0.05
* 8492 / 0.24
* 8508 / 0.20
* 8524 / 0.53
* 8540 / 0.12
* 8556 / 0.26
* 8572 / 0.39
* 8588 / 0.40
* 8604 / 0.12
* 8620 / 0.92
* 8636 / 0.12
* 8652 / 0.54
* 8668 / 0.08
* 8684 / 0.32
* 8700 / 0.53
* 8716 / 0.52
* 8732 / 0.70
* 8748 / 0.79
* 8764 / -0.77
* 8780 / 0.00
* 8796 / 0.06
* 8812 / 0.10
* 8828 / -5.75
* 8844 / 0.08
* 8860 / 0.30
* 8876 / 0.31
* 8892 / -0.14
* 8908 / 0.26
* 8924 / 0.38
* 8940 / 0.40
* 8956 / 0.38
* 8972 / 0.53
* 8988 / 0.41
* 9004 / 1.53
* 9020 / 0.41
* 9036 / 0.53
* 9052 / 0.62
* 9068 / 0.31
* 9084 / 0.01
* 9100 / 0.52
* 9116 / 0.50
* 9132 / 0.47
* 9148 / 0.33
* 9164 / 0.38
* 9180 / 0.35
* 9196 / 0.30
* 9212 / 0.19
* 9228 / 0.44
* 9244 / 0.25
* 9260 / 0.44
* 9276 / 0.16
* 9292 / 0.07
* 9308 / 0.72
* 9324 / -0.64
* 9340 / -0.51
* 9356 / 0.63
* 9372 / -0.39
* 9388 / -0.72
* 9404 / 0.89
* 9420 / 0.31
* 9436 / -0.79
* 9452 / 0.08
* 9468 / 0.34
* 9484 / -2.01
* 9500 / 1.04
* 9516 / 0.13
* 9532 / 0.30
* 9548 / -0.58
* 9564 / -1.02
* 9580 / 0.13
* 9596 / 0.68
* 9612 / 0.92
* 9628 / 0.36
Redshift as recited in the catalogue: 0.80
